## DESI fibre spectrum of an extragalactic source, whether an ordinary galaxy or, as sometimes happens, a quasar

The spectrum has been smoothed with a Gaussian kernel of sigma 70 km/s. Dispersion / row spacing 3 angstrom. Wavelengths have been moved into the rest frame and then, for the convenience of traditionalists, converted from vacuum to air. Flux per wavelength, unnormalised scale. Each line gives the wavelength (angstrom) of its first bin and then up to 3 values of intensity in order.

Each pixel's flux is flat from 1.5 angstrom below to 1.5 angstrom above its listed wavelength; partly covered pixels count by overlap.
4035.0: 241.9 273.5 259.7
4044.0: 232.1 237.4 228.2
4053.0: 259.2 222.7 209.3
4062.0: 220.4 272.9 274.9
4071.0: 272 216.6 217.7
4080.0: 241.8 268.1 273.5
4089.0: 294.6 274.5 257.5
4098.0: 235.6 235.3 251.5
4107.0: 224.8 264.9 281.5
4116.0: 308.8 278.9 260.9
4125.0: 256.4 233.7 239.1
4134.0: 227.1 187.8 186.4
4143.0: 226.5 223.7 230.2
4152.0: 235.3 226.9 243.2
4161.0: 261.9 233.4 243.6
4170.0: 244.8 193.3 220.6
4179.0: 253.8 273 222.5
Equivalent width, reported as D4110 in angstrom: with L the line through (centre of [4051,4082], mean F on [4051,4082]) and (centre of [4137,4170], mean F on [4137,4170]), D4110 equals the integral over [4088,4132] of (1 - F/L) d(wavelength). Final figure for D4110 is -4.5 angstrom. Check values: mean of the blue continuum 241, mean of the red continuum 230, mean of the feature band 260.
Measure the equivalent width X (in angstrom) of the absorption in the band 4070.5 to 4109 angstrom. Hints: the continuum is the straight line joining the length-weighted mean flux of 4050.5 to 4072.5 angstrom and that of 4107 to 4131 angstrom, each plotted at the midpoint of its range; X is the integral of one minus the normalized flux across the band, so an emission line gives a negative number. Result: 0.7 angstrom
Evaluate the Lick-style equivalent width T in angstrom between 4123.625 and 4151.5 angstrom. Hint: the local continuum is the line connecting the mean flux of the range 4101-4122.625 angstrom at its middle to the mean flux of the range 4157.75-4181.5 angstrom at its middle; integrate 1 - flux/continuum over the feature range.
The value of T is 3.25 angstrom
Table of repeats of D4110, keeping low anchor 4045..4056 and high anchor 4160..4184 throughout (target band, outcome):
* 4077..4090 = -1.29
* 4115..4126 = -1.67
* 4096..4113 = -0.51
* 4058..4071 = -0.55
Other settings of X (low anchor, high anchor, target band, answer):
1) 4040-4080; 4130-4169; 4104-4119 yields -2.31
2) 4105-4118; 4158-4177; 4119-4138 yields 1.48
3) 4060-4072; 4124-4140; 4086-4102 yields -1.19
